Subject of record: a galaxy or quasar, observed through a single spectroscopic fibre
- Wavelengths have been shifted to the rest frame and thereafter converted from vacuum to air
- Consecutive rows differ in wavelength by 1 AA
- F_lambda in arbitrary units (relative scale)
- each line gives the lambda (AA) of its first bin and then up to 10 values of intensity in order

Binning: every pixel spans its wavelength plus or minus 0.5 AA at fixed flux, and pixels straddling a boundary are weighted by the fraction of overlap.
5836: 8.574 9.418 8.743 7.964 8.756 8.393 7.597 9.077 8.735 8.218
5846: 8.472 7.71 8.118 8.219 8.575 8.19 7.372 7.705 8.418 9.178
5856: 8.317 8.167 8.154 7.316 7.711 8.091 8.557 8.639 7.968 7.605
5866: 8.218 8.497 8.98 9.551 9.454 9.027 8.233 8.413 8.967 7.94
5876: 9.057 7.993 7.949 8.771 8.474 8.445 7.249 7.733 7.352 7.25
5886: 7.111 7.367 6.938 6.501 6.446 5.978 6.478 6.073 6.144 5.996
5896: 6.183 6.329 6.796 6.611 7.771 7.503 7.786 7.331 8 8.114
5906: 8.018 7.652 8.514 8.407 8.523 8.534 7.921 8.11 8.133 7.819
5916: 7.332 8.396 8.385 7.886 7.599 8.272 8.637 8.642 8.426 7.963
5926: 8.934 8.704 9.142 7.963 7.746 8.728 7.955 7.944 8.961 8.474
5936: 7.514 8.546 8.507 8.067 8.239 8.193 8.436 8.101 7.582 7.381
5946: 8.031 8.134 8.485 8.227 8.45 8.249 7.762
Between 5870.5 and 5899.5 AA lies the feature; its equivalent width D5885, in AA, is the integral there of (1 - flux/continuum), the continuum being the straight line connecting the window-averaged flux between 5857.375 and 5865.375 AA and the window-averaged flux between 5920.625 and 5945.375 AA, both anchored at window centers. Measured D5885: 2.6 AA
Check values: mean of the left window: 8.01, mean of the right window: 8.29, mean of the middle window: 7.37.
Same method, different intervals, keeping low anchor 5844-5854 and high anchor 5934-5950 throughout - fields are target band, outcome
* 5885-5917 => 3.2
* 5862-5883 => -0.8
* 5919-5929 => -0.3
